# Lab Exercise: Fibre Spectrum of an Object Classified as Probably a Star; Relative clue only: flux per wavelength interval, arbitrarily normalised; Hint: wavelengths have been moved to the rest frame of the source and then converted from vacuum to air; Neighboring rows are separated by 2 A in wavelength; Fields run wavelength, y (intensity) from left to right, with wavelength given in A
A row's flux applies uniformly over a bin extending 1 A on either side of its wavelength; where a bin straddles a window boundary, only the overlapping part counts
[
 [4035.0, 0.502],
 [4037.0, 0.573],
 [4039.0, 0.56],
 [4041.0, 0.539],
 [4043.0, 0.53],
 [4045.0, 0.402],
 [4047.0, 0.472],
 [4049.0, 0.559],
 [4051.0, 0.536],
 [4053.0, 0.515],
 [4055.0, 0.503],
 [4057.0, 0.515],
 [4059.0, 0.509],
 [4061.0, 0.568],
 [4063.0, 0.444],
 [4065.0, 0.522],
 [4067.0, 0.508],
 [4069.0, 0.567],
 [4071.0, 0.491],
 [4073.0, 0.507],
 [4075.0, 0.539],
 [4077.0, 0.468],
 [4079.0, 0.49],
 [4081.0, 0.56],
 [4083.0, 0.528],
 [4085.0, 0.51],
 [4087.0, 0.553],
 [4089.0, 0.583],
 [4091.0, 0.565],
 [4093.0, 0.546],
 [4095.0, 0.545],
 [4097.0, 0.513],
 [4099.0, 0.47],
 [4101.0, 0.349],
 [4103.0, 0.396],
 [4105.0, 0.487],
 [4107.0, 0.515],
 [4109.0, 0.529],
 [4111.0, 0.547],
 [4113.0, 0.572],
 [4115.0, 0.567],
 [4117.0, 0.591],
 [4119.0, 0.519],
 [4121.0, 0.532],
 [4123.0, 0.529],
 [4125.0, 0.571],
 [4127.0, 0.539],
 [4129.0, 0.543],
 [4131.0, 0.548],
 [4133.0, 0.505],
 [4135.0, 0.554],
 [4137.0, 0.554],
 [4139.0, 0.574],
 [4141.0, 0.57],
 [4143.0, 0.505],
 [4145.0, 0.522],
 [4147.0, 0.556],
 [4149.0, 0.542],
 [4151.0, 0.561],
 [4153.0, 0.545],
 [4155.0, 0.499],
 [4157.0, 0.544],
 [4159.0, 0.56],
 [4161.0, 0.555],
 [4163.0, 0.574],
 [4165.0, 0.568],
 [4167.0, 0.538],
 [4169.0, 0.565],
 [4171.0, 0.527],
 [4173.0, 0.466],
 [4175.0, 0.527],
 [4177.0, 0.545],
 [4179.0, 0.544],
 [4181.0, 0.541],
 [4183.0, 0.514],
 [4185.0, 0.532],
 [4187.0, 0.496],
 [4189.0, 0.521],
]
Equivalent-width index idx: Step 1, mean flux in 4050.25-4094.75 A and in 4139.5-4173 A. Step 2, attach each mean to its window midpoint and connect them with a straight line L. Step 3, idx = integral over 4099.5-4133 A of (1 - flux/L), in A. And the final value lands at 0.94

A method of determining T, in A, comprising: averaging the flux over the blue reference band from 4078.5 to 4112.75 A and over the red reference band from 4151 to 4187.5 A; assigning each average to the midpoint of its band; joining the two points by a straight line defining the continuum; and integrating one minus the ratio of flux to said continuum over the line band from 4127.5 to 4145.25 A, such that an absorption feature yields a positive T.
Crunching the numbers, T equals -0.6 A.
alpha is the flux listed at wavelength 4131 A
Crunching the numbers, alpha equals 0.548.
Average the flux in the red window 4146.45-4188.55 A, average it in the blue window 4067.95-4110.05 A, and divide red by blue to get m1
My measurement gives 1.05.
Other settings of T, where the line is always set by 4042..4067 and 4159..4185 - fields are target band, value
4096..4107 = 1.48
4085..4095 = -0.75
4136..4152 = -0.50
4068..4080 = 0.03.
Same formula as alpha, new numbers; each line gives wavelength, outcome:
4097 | 0.513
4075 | 0.539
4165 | 0.568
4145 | 0.522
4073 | 0.507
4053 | 0.515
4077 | 0.468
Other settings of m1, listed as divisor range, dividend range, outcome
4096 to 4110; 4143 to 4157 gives 1.15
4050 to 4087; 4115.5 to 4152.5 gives 1.06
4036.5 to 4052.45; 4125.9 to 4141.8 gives 1.06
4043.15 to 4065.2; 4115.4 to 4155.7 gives 1.08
